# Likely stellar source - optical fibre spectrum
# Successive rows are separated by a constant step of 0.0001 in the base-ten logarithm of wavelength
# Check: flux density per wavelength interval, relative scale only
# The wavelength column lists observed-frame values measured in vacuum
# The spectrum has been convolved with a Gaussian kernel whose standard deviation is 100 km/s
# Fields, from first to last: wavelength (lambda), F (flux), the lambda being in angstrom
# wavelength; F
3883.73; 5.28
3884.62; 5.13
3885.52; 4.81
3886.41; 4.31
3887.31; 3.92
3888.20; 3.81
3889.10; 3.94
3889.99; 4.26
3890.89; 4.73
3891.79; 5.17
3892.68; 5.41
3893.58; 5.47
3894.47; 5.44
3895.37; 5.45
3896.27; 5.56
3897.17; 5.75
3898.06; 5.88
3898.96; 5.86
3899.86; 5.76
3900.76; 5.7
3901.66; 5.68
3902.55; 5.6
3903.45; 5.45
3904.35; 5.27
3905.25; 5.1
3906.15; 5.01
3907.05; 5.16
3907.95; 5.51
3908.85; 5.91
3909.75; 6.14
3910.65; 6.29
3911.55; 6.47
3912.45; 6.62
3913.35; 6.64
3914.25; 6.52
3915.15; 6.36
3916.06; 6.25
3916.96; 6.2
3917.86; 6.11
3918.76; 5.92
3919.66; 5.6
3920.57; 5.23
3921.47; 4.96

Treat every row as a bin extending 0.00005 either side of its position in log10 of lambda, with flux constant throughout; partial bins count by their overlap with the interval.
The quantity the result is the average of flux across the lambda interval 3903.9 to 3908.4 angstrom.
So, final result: 5.21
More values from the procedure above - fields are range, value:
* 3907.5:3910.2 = 5.85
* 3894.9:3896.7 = 5.49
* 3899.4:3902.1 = 5.7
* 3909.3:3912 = 6.3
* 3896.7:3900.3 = 5.81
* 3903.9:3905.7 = 5.18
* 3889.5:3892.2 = 4.7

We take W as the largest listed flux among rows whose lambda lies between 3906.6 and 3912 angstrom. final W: 6.47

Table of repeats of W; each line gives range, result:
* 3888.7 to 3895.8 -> 5.47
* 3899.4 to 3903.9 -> 5.76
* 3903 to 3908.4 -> 5.51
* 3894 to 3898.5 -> 5.88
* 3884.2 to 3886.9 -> 5.13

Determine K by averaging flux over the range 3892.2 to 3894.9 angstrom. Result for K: 5.45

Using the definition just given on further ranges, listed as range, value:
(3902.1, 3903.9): 5.55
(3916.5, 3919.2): 6.09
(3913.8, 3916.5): 6.36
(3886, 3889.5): 3.99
